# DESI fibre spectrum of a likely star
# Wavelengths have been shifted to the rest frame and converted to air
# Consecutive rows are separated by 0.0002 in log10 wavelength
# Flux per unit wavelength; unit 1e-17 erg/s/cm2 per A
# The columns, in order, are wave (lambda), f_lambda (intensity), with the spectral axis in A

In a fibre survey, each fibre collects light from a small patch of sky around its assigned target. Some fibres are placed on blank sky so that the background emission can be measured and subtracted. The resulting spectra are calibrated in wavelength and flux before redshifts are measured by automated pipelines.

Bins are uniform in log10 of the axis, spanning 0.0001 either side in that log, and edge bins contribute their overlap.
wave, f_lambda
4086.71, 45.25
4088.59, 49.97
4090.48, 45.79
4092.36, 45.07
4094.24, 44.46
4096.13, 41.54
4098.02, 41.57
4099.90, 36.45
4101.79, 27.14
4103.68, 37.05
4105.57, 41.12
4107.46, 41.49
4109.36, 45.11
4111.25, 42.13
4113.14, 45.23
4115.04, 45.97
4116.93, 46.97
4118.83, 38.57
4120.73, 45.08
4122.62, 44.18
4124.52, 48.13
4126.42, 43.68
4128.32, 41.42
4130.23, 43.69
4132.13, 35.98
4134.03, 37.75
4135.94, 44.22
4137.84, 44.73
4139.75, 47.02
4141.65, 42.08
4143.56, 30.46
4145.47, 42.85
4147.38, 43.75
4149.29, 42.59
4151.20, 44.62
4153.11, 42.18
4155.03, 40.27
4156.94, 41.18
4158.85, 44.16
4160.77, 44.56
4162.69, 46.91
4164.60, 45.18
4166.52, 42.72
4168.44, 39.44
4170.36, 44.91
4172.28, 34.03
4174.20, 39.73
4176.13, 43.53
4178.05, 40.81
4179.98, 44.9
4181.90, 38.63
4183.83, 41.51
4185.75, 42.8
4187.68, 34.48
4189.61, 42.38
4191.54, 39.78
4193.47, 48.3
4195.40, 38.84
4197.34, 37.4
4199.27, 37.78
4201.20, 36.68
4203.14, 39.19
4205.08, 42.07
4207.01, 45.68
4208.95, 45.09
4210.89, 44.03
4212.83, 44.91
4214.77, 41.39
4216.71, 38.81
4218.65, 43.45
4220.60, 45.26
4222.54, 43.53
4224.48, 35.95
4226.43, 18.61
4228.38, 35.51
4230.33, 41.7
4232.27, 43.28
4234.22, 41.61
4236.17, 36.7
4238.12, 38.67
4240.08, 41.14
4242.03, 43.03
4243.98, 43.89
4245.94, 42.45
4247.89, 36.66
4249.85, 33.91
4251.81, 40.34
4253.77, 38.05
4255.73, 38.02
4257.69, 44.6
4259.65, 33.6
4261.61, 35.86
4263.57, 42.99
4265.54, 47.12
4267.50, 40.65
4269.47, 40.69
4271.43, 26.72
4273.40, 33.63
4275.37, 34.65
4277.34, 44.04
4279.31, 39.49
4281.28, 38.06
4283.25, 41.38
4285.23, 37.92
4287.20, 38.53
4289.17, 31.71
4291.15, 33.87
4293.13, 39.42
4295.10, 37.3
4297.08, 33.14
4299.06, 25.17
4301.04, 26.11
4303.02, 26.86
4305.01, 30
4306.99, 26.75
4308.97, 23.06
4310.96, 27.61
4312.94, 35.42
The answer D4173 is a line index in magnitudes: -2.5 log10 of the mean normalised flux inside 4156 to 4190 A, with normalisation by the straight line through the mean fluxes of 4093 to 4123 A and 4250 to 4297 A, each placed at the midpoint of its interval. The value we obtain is -0.04 mag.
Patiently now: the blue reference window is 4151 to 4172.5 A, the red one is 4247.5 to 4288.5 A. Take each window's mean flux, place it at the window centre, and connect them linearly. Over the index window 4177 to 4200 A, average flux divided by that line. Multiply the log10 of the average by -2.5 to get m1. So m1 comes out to 0.03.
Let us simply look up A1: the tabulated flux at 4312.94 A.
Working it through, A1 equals 35.42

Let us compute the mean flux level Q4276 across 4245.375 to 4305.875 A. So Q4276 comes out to 36.5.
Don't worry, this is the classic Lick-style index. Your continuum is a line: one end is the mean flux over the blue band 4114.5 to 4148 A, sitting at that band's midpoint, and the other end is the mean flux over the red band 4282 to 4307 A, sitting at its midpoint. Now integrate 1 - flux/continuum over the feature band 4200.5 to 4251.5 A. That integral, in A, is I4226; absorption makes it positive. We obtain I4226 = -4.13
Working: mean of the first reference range 42.5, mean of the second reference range 33.2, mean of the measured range 40.1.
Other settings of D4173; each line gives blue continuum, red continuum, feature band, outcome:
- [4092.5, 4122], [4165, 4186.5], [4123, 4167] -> -0.03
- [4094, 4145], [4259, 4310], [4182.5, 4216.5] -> -0.08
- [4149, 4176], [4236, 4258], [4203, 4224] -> -0.06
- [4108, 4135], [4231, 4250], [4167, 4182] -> 0.03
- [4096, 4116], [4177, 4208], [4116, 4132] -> -0.08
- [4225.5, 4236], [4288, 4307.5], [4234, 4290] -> -0.15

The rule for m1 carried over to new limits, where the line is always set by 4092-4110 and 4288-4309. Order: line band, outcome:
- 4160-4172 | -0.18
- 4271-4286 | -0.18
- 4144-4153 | -0.13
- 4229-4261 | -0.20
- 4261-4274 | -0.19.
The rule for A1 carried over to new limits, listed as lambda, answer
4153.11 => 42.18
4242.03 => 43.03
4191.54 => 39.78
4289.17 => 31.71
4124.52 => 48.13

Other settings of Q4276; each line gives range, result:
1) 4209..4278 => 39.3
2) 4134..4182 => 42.2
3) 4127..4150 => 41.4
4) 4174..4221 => 41.5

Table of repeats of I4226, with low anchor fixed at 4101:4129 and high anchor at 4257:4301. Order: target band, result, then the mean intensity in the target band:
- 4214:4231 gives 0.3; 38.1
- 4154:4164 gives -0.6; 43.5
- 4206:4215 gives -1.2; 44.5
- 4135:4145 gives -0.1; 41.8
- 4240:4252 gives -0.6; 40.1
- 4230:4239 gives -0.4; 40.4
